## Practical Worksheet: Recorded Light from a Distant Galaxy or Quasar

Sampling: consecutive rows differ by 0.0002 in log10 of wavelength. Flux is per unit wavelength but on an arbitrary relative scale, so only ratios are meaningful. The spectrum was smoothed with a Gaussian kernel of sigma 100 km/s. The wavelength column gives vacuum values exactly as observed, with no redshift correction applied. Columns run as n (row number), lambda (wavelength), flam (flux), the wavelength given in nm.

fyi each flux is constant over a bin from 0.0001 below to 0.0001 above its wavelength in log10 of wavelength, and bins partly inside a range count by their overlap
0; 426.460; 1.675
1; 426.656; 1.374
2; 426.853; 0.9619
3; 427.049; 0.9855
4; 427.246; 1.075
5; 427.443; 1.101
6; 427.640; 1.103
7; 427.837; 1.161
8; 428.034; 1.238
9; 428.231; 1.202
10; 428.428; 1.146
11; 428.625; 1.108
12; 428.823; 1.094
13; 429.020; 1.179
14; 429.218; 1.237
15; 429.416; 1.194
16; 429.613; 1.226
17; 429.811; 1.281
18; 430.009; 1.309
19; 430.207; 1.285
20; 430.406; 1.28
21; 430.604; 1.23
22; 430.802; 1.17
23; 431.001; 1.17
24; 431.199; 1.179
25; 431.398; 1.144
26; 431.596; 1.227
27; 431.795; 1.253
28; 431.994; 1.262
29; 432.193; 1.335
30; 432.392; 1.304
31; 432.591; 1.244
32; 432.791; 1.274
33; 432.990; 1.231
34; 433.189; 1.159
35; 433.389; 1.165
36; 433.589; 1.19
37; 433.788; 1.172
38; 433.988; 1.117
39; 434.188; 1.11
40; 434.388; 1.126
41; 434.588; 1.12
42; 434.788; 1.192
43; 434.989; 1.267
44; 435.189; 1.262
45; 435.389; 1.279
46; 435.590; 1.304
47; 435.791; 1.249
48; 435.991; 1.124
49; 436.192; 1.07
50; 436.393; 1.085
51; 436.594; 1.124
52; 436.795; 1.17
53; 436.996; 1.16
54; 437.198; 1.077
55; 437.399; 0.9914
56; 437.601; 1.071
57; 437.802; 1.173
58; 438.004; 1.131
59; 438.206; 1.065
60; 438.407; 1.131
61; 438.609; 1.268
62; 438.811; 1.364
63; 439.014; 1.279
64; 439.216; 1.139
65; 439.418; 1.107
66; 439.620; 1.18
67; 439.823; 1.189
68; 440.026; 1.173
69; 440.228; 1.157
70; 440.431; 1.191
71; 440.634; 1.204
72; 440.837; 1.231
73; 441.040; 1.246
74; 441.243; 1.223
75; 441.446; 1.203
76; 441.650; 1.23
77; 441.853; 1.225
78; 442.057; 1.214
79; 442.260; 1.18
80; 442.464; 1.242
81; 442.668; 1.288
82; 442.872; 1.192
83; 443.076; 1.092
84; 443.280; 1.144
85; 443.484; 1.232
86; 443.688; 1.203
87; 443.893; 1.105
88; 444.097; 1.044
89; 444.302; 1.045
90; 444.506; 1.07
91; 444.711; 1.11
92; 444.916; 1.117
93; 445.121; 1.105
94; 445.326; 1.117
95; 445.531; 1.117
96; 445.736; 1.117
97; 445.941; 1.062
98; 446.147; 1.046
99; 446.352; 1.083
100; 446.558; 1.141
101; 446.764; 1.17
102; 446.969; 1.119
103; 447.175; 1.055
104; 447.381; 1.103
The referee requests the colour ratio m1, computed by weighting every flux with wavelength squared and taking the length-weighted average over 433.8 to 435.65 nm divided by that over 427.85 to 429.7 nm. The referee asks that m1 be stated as 1.0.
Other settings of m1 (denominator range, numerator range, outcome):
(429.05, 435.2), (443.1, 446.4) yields 0.97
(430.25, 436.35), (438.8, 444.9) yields 1.02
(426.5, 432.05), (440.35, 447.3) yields 1.03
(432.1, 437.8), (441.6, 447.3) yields 1.01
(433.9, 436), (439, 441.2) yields 1.01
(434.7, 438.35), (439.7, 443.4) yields 1.06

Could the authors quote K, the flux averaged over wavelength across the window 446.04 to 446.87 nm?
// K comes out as 1.11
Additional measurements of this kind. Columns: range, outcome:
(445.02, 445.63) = 1.11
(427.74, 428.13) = 1.2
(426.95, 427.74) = 1.07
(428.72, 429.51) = 1.17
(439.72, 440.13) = 1.18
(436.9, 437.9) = 1.09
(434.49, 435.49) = 1.22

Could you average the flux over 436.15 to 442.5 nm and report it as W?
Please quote 1.17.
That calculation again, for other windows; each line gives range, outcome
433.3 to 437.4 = 1.16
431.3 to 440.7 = 1.18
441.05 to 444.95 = 1.17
